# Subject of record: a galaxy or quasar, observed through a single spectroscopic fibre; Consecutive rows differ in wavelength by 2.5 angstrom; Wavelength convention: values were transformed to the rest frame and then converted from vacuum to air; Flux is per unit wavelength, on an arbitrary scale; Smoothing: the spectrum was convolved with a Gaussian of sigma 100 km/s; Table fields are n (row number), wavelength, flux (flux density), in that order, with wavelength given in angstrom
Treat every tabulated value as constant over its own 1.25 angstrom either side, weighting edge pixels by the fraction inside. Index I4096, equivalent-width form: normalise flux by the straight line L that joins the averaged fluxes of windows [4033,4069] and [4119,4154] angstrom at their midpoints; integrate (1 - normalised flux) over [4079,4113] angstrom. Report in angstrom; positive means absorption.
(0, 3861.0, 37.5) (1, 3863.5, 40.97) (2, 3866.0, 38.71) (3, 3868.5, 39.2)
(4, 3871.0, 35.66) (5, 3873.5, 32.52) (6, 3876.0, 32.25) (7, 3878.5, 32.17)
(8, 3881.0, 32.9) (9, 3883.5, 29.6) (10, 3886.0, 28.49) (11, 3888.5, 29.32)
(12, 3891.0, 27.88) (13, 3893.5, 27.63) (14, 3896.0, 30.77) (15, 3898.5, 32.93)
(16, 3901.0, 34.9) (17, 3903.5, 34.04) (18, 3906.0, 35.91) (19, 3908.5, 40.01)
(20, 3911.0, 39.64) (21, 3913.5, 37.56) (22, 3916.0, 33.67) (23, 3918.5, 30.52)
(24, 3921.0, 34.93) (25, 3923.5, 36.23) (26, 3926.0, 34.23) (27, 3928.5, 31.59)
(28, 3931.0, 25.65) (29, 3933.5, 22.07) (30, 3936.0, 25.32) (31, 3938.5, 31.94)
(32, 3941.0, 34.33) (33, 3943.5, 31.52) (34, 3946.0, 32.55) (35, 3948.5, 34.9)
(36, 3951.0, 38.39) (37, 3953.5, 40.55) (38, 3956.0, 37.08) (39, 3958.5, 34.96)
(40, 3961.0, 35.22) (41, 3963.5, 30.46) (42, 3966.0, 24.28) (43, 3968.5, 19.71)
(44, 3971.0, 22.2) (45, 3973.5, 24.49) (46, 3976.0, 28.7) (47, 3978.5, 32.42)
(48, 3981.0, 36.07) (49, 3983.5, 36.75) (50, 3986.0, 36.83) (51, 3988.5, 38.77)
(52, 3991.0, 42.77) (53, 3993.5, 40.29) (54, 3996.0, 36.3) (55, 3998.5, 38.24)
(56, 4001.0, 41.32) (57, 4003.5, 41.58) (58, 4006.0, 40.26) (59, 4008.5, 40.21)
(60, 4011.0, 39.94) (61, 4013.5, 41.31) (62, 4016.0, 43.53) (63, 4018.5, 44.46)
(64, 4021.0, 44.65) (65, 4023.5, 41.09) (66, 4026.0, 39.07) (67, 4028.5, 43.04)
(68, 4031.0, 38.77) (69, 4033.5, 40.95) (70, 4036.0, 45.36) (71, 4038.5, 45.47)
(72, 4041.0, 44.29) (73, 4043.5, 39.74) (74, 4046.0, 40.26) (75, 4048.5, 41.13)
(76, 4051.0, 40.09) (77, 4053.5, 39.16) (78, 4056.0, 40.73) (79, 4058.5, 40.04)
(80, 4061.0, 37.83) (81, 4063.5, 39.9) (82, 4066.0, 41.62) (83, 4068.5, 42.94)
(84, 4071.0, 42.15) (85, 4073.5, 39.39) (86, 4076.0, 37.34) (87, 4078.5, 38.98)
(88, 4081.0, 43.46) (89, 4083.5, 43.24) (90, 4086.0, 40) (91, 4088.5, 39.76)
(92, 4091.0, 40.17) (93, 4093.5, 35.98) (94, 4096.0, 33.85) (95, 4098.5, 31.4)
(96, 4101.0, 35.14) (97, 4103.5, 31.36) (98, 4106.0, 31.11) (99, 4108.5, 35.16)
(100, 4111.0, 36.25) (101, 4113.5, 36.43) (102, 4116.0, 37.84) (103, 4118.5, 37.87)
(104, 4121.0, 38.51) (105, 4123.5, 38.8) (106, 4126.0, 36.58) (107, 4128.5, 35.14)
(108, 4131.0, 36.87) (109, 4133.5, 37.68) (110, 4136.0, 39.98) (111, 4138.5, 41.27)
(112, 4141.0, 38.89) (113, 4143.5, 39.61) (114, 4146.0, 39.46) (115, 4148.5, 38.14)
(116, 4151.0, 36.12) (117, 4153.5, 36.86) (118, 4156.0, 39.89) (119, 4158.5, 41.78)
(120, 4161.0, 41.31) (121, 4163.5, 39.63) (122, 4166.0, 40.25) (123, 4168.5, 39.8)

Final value 2.5 angstrom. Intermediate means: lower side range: 41.3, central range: 36.7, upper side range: 38.2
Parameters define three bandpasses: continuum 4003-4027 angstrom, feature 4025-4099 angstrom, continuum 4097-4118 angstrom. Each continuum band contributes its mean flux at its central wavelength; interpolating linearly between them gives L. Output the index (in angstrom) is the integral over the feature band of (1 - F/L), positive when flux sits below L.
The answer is -4.5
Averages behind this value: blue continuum 41.6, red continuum 34.5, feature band 40.3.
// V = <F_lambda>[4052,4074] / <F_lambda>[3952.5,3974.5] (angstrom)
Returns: 1.36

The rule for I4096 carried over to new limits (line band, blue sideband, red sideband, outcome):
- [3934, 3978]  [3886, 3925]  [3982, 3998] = 6.8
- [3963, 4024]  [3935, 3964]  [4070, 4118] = -2.0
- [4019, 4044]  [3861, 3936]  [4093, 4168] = -4.8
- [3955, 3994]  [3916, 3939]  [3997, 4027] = 4.4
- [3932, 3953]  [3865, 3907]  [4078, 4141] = 1.3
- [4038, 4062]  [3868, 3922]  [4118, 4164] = -2.7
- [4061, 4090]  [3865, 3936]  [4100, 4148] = -3.6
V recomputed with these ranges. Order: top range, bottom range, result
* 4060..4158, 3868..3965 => 1.15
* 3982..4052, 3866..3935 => 1.25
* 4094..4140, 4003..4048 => 0.86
